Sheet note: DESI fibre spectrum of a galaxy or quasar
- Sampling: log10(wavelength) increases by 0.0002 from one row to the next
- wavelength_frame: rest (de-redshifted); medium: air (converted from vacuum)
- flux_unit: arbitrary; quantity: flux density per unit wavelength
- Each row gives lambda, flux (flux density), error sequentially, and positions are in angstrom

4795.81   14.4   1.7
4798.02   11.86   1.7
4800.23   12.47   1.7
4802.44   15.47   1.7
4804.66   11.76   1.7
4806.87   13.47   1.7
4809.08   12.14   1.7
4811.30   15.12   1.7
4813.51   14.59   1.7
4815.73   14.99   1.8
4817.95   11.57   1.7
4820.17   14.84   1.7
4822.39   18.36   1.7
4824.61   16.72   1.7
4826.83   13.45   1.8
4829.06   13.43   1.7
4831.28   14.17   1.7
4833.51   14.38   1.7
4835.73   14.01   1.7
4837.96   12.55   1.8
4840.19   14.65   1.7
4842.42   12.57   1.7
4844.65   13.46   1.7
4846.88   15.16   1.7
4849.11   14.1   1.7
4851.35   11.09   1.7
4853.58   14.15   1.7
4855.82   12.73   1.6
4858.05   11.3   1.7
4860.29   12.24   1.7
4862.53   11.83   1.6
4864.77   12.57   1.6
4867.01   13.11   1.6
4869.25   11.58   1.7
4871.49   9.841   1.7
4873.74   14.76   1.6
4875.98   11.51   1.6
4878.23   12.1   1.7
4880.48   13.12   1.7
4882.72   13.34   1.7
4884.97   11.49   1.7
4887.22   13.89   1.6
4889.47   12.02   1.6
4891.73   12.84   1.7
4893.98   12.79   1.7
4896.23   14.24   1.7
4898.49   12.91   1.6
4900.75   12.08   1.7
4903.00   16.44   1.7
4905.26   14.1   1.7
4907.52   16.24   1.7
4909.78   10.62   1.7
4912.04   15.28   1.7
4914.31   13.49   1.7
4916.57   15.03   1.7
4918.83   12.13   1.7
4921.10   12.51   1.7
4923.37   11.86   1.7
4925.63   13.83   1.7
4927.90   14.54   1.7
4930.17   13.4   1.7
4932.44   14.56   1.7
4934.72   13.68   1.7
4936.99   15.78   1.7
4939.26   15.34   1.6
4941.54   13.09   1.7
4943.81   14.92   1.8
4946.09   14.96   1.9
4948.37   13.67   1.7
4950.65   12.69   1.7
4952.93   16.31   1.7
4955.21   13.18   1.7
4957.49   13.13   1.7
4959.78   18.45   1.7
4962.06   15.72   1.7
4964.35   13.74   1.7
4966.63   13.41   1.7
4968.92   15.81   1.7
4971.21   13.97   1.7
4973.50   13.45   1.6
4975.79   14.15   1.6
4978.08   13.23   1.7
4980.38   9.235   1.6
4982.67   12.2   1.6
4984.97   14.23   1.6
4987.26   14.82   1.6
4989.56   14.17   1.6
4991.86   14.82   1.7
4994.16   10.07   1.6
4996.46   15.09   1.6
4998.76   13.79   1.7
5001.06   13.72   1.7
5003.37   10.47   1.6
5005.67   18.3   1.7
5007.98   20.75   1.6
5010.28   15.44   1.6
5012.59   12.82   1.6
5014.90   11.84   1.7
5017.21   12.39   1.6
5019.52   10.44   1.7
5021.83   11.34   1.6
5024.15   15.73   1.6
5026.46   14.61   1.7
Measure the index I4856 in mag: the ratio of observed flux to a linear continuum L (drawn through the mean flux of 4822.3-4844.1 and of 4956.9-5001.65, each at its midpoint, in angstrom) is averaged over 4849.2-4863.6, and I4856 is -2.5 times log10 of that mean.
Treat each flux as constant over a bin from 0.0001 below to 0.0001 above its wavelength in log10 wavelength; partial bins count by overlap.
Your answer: 0.15 mag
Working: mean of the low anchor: 14.2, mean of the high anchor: 13.9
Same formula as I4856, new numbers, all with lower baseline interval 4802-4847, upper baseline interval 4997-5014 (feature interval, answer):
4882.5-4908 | 0.08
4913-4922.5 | 0.10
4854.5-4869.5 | 0.17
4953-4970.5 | -0.01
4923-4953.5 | 0.03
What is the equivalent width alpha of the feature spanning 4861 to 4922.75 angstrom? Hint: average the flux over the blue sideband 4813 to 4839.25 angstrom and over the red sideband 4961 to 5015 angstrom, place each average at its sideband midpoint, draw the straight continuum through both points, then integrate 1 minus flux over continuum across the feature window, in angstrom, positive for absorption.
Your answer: 5.3 angstrom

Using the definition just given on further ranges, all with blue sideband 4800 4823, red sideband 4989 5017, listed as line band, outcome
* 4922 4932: 0.5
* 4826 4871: 3.2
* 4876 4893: 1.8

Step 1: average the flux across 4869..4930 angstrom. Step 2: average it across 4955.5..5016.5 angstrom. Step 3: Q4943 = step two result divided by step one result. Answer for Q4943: 1.07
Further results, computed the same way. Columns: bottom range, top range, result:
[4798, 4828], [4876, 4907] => 0.93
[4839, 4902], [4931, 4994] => 1.10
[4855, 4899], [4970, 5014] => 1.11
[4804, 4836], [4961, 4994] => 0.96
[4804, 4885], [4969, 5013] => 1.05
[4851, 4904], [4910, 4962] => 1.12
